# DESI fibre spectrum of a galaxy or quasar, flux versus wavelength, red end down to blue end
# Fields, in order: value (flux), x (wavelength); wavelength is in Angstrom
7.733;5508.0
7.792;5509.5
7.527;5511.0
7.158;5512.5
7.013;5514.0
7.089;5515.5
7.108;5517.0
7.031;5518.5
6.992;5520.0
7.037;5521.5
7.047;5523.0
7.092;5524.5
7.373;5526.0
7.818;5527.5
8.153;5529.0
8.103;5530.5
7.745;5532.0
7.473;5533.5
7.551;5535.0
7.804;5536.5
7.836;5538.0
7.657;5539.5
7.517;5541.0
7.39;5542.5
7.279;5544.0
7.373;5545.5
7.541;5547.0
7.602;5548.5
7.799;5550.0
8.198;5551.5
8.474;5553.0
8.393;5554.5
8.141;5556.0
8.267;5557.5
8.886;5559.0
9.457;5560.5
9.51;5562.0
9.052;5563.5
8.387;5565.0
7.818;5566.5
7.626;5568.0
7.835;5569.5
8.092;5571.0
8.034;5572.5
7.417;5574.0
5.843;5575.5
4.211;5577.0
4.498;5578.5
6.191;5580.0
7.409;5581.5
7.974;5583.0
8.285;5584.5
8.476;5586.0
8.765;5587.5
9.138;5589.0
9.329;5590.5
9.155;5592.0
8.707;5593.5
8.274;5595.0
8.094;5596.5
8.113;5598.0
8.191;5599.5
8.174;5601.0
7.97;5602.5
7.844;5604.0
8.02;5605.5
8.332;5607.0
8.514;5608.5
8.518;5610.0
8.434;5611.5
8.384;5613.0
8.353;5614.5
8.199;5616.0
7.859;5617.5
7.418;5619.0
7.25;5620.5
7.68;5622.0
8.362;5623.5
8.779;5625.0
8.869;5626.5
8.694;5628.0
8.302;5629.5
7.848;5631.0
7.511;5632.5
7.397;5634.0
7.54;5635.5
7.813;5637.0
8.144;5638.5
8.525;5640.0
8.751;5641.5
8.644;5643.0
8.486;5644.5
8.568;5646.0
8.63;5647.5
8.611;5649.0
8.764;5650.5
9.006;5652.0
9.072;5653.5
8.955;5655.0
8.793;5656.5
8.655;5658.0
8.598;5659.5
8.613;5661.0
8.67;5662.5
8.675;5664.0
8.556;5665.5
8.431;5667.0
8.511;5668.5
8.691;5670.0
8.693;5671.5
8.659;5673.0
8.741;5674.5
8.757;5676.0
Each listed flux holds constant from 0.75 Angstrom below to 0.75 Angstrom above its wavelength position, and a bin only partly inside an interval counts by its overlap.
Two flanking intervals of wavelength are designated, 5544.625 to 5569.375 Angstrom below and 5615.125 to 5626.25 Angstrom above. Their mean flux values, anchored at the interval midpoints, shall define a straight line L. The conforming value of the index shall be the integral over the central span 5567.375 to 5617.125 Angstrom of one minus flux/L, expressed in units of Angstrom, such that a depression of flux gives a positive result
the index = 1.3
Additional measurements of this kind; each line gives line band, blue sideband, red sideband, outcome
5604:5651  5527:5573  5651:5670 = 1.57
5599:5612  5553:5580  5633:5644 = -0.48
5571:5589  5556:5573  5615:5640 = 2.57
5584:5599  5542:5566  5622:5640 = -0.83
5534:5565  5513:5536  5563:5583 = -3.64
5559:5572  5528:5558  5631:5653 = -0.93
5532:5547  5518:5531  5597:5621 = -0.06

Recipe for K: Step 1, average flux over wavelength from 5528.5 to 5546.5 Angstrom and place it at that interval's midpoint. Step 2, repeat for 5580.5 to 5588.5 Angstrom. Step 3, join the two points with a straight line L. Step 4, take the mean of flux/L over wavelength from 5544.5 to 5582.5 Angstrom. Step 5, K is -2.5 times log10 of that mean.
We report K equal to 0.03 mag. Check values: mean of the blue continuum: 7.65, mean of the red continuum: 8.15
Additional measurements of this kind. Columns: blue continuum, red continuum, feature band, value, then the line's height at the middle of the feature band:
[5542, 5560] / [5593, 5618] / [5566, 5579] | 0.18 mag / 8.08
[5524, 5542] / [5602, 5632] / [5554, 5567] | -0.11 mag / 7.84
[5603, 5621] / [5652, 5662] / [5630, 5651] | 0.04 mag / 8.54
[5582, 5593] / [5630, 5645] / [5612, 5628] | 0.02 mag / 8.29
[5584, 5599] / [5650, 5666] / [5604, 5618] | 0.05 mag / 8.67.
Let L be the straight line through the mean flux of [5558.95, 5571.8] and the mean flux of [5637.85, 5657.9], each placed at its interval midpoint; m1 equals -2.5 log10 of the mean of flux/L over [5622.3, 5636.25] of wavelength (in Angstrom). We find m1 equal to 0.07 mag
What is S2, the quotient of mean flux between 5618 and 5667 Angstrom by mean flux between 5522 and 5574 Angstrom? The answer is 1.06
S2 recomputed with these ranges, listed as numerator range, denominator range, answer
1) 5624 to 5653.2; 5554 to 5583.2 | 1.10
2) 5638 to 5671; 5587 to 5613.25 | 1.03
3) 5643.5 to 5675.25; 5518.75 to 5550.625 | 1.15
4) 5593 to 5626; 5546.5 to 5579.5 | 1.05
